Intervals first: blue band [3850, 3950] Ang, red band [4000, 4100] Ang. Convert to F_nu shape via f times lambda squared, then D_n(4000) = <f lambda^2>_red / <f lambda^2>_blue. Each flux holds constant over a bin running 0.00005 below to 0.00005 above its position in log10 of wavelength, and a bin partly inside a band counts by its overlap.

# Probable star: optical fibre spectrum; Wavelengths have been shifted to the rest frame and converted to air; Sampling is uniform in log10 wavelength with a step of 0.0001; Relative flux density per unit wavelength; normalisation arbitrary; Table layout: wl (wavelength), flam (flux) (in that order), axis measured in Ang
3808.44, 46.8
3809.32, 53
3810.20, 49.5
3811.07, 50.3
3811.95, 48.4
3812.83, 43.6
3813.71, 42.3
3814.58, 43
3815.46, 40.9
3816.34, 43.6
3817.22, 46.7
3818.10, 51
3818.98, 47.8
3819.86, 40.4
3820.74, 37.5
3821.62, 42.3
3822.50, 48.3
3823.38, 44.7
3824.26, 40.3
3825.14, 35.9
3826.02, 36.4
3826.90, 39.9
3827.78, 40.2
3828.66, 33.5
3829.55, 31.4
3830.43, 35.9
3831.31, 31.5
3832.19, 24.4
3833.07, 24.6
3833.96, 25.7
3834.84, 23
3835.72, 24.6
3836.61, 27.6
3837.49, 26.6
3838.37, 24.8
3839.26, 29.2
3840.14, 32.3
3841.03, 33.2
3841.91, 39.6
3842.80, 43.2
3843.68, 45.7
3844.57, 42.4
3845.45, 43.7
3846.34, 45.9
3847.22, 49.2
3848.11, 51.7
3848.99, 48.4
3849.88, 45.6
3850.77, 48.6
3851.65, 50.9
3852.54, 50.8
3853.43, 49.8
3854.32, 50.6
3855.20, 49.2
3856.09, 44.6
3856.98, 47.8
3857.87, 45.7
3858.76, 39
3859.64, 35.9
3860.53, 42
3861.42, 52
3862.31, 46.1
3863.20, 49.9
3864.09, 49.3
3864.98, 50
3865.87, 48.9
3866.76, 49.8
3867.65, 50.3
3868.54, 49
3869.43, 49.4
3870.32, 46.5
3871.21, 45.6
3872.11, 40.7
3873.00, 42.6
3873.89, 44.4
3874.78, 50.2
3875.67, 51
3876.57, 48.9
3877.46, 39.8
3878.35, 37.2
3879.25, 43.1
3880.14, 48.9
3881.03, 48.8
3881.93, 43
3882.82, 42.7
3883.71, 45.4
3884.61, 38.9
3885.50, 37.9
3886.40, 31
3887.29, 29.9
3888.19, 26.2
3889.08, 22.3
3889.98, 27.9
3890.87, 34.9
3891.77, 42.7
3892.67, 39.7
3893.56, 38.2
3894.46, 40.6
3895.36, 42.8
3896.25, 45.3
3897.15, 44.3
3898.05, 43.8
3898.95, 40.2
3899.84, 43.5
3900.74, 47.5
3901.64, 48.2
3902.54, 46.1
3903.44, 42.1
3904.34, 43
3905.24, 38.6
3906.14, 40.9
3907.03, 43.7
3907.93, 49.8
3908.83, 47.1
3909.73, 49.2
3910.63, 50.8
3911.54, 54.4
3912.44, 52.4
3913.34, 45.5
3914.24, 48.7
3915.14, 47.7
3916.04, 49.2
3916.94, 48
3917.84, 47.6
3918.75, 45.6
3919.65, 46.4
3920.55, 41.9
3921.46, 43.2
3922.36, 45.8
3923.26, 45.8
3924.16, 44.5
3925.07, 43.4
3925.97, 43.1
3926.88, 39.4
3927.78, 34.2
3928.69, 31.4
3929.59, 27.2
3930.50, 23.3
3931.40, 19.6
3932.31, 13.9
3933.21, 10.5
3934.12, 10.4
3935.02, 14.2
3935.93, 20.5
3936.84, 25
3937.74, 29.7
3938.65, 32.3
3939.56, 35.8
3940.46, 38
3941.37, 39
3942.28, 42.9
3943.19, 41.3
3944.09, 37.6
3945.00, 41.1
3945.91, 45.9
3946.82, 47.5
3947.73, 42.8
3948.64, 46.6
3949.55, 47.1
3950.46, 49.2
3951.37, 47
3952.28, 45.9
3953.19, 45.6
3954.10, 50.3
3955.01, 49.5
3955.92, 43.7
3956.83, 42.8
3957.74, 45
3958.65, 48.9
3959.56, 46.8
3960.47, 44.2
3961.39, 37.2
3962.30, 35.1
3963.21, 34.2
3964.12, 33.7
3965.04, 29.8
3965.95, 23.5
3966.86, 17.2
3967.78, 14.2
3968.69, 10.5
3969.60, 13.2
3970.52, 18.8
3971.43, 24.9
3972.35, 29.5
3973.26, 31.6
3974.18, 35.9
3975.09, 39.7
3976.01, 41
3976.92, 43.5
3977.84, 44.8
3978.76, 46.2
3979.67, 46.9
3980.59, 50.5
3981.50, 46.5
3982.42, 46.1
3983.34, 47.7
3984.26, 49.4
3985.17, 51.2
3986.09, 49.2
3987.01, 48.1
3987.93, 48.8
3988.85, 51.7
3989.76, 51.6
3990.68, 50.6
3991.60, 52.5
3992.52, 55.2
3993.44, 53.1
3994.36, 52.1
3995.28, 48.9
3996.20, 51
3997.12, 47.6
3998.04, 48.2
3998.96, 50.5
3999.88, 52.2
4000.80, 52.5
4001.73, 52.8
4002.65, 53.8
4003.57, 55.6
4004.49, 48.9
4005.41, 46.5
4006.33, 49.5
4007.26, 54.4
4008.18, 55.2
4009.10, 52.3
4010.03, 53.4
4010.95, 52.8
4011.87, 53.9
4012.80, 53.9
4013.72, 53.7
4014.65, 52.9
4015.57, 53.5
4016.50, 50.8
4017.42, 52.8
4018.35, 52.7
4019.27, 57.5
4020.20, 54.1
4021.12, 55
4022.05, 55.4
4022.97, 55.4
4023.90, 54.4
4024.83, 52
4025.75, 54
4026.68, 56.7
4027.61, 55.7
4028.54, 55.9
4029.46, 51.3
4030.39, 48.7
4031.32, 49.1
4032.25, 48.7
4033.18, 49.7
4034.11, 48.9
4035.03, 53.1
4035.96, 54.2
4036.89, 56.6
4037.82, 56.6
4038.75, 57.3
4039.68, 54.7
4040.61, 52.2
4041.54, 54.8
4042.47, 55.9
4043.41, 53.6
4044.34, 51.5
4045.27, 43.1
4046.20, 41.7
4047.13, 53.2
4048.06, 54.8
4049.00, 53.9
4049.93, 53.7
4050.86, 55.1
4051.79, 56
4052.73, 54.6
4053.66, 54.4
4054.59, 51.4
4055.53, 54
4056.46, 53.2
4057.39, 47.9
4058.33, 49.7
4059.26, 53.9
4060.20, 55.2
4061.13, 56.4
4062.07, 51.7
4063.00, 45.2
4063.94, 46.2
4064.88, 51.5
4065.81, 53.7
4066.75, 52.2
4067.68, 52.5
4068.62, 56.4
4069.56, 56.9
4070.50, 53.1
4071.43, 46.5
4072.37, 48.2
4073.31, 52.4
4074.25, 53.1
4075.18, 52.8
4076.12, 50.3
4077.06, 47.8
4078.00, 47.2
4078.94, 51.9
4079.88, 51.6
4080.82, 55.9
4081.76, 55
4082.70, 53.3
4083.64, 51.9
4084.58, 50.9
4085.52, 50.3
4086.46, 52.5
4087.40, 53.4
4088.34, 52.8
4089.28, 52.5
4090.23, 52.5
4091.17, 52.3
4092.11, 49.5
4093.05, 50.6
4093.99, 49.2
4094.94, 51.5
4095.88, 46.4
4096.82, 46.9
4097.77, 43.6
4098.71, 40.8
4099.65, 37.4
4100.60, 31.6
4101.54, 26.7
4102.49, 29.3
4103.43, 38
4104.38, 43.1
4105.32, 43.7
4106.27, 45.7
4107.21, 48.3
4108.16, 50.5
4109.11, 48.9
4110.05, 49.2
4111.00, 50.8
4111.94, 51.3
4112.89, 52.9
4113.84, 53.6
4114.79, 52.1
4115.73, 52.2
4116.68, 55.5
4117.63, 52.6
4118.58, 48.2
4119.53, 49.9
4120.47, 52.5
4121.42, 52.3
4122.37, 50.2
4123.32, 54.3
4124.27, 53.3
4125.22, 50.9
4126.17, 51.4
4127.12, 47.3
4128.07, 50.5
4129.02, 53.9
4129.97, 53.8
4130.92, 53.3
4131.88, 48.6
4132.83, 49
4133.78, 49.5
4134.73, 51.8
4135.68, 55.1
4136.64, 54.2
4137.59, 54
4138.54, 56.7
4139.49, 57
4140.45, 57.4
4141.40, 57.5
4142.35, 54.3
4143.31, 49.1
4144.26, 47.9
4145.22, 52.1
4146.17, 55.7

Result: 1.4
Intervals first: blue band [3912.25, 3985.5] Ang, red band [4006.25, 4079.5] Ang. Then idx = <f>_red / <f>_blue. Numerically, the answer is 1.39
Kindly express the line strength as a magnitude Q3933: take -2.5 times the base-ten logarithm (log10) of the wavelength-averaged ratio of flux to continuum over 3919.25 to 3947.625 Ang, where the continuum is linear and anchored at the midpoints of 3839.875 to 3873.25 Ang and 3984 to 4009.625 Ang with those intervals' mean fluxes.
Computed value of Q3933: 0.39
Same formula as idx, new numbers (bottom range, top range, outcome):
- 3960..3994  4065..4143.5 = 1.28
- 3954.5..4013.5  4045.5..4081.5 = 1.18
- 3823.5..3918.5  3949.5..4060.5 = 1.14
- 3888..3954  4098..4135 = 1.21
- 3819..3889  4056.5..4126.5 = 1.20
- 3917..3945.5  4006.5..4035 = 1.55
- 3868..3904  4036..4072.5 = 1.26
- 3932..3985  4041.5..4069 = 1.43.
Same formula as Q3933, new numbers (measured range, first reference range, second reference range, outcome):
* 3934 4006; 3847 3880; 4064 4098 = 0.18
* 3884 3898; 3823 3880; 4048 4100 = 0.19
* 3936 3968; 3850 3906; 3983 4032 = 0.23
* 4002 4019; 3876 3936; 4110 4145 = -0.16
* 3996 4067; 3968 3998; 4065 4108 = -0.16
